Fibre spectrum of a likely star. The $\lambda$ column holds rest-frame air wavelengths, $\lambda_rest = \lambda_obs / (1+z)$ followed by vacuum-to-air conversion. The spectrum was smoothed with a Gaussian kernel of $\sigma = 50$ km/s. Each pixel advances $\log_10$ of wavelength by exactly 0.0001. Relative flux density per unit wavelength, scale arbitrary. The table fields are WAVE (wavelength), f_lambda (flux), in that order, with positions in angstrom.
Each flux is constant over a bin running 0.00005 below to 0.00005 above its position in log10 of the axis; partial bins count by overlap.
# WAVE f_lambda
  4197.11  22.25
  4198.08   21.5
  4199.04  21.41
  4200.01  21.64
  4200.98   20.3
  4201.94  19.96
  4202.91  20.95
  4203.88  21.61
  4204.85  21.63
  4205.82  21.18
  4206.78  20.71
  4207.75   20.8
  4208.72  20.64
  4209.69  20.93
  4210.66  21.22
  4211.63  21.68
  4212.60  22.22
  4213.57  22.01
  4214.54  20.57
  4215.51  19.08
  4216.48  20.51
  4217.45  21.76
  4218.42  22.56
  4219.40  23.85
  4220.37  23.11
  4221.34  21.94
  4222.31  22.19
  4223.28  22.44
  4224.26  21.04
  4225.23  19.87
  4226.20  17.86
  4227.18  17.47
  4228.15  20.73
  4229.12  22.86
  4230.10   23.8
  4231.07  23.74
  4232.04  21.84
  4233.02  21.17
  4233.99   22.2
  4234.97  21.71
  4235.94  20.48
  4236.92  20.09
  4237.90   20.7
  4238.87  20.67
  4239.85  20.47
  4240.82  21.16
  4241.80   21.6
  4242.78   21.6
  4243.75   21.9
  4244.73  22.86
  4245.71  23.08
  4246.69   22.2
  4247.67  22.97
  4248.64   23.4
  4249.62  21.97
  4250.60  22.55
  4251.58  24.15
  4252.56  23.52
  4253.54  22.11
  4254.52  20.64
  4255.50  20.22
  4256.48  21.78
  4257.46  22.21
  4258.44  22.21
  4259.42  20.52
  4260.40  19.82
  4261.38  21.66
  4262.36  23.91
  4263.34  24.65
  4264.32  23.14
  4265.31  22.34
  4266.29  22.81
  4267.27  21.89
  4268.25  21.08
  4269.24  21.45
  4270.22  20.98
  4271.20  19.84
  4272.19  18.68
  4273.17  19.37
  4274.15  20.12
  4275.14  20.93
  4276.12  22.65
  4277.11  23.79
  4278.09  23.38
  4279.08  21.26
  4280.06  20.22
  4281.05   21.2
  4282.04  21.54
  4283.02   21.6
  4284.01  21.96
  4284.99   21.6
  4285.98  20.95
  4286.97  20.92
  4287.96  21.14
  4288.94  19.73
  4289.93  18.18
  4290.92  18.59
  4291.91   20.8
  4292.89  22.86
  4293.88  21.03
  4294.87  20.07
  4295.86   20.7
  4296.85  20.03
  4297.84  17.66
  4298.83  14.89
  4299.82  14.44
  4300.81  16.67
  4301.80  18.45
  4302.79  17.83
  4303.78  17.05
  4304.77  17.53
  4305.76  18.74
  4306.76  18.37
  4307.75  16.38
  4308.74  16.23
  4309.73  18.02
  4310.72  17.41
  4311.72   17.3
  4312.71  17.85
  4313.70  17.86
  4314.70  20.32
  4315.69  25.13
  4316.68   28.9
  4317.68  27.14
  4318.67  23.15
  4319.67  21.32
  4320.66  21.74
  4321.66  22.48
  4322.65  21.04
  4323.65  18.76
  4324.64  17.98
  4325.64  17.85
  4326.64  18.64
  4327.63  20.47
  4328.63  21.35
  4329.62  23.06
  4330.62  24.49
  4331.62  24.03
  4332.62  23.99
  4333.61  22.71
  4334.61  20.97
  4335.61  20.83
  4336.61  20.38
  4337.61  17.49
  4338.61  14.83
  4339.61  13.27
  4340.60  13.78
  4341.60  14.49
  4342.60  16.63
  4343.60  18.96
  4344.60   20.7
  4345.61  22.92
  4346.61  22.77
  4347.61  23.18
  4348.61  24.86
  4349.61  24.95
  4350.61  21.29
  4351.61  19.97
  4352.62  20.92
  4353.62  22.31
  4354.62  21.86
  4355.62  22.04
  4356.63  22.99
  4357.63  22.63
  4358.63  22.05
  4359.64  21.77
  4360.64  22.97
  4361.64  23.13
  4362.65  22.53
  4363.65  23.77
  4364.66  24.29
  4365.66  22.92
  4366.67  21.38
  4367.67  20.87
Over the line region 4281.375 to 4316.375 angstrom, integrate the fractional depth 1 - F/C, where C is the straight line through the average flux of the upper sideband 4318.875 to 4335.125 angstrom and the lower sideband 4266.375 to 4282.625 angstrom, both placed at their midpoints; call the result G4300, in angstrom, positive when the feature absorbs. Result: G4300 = 3.4 angstrom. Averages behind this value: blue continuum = 21.2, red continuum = 21.3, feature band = 19.2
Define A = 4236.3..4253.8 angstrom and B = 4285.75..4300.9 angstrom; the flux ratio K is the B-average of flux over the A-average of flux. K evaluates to 0.88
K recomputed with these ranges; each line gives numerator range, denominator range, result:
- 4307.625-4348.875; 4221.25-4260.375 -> 0.94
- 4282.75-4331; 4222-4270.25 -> 0.92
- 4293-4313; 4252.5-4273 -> 0.83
